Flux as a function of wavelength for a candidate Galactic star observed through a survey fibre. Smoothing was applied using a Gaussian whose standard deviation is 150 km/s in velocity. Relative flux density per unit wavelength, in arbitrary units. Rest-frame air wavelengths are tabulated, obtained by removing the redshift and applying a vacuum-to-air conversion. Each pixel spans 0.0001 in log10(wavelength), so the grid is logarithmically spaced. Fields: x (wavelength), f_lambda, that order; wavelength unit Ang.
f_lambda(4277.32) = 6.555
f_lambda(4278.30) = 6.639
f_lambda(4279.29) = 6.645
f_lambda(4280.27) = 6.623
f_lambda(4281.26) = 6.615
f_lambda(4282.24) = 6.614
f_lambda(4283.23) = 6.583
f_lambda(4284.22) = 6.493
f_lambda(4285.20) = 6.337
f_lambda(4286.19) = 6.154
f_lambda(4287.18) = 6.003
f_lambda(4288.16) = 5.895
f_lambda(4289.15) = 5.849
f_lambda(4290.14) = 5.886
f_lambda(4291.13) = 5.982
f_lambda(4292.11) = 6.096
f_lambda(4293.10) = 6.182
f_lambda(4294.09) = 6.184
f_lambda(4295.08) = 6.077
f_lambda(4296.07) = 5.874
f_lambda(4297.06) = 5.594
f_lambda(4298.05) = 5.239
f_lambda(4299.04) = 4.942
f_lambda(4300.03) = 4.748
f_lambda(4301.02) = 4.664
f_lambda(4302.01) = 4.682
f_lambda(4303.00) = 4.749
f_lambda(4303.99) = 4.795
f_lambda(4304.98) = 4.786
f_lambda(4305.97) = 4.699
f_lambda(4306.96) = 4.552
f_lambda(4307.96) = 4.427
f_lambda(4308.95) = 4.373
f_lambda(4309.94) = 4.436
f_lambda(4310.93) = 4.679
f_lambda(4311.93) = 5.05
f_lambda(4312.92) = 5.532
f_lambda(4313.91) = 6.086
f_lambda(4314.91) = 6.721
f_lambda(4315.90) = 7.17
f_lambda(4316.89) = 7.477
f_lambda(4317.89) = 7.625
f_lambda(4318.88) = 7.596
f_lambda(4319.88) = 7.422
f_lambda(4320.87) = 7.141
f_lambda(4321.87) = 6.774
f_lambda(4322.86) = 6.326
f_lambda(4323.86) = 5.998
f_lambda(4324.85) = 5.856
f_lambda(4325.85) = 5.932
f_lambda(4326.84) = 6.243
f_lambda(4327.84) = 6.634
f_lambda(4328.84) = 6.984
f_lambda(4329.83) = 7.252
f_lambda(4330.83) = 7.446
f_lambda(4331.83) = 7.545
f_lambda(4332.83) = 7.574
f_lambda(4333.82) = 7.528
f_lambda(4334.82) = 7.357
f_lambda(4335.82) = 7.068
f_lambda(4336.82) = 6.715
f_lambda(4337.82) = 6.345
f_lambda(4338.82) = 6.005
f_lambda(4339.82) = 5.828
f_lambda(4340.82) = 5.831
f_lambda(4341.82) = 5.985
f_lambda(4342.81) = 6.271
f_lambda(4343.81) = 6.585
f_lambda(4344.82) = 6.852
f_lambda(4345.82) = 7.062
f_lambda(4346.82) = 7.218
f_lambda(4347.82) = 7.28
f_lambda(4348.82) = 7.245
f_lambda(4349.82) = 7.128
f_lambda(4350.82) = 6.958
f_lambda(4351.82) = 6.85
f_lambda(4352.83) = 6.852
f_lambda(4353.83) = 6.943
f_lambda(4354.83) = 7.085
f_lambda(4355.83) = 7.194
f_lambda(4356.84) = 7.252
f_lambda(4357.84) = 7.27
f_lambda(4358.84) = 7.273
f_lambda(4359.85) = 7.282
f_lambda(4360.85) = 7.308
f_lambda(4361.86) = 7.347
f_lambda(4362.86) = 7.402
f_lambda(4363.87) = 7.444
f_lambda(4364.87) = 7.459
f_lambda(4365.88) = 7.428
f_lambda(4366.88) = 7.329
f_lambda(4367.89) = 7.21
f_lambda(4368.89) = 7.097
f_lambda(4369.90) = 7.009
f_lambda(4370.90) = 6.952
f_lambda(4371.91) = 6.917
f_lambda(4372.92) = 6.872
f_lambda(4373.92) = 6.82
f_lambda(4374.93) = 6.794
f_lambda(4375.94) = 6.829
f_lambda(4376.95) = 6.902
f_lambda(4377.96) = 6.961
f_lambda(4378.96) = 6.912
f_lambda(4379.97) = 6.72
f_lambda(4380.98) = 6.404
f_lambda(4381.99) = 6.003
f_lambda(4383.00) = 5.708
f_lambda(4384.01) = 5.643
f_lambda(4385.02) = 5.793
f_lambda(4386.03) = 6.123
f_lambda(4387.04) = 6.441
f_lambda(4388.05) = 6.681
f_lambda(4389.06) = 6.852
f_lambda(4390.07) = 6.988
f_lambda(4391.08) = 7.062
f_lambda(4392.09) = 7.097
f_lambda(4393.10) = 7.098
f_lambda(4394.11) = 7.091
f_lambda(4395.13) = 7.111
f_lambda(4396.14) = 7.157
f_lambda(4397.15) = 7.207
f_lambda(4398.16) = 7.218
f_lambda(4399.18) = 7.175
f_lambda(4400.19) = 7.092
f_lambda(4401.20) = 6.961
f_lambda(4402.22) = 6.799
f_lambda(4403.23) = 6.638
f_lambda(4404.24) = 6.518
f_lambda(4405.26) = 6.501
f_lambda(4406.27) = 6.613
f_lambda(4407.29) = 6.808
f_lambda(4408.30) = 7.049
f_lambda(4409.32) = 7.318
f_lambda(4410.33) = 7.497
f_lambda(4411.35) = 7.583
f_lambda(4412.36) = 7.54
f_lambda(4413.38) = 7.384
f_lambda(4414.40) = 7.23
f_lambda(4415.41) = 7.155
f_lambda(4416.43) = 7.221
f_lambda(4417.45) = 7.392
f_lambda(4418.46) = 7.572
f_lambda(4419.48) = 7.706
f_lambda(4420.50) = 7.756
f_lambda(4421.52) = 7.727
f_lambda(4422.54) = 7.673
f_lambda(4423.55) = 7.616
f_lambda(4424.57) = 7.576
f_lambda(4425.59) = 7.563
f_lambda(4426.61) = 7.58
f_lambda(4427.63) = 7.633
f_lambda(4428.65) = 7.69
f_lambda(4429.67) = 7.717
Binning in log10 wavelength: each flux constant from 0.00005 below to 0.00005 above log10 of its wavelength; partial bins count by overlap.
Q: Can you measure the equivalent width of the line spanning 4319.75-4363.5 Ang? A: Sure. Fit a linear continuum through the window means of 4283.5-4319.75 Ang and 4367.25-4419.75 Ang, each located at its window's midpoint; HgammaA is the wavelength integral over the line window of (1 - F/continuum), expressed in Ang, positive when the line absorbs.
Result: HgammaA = -4.62 Ang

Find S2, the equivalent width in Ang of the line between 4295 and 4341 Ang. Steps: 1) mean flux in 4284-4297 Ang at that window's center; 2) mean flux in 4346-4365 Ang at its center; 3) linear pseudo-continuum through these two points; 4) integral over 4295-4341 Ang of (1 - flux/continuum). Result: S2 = 3.5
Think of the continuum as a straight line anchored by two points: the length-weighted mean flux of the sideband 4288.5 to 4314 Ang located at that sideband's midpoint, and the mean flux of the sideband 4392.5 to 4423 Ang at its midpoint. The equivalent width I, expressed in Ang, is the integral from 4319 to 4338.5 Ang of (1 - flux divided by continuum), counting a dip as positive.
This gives -3.82 Ang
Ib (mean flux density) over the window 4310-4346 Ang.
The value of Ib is 6.59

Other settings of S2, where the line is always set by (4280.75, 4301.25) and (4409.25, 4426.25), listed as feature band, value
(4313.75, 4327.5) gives -1.02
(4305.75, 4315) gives 1.76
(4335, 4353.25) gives -0.26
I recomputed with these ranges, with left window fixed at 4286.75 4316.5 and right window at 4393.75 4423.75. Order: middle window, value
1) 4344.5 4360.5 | -2.2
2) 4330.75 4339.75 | -1.5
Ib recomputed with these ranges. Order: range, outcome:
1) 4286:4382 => 6.45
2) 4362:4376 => 7.13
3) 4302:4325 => 5.81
